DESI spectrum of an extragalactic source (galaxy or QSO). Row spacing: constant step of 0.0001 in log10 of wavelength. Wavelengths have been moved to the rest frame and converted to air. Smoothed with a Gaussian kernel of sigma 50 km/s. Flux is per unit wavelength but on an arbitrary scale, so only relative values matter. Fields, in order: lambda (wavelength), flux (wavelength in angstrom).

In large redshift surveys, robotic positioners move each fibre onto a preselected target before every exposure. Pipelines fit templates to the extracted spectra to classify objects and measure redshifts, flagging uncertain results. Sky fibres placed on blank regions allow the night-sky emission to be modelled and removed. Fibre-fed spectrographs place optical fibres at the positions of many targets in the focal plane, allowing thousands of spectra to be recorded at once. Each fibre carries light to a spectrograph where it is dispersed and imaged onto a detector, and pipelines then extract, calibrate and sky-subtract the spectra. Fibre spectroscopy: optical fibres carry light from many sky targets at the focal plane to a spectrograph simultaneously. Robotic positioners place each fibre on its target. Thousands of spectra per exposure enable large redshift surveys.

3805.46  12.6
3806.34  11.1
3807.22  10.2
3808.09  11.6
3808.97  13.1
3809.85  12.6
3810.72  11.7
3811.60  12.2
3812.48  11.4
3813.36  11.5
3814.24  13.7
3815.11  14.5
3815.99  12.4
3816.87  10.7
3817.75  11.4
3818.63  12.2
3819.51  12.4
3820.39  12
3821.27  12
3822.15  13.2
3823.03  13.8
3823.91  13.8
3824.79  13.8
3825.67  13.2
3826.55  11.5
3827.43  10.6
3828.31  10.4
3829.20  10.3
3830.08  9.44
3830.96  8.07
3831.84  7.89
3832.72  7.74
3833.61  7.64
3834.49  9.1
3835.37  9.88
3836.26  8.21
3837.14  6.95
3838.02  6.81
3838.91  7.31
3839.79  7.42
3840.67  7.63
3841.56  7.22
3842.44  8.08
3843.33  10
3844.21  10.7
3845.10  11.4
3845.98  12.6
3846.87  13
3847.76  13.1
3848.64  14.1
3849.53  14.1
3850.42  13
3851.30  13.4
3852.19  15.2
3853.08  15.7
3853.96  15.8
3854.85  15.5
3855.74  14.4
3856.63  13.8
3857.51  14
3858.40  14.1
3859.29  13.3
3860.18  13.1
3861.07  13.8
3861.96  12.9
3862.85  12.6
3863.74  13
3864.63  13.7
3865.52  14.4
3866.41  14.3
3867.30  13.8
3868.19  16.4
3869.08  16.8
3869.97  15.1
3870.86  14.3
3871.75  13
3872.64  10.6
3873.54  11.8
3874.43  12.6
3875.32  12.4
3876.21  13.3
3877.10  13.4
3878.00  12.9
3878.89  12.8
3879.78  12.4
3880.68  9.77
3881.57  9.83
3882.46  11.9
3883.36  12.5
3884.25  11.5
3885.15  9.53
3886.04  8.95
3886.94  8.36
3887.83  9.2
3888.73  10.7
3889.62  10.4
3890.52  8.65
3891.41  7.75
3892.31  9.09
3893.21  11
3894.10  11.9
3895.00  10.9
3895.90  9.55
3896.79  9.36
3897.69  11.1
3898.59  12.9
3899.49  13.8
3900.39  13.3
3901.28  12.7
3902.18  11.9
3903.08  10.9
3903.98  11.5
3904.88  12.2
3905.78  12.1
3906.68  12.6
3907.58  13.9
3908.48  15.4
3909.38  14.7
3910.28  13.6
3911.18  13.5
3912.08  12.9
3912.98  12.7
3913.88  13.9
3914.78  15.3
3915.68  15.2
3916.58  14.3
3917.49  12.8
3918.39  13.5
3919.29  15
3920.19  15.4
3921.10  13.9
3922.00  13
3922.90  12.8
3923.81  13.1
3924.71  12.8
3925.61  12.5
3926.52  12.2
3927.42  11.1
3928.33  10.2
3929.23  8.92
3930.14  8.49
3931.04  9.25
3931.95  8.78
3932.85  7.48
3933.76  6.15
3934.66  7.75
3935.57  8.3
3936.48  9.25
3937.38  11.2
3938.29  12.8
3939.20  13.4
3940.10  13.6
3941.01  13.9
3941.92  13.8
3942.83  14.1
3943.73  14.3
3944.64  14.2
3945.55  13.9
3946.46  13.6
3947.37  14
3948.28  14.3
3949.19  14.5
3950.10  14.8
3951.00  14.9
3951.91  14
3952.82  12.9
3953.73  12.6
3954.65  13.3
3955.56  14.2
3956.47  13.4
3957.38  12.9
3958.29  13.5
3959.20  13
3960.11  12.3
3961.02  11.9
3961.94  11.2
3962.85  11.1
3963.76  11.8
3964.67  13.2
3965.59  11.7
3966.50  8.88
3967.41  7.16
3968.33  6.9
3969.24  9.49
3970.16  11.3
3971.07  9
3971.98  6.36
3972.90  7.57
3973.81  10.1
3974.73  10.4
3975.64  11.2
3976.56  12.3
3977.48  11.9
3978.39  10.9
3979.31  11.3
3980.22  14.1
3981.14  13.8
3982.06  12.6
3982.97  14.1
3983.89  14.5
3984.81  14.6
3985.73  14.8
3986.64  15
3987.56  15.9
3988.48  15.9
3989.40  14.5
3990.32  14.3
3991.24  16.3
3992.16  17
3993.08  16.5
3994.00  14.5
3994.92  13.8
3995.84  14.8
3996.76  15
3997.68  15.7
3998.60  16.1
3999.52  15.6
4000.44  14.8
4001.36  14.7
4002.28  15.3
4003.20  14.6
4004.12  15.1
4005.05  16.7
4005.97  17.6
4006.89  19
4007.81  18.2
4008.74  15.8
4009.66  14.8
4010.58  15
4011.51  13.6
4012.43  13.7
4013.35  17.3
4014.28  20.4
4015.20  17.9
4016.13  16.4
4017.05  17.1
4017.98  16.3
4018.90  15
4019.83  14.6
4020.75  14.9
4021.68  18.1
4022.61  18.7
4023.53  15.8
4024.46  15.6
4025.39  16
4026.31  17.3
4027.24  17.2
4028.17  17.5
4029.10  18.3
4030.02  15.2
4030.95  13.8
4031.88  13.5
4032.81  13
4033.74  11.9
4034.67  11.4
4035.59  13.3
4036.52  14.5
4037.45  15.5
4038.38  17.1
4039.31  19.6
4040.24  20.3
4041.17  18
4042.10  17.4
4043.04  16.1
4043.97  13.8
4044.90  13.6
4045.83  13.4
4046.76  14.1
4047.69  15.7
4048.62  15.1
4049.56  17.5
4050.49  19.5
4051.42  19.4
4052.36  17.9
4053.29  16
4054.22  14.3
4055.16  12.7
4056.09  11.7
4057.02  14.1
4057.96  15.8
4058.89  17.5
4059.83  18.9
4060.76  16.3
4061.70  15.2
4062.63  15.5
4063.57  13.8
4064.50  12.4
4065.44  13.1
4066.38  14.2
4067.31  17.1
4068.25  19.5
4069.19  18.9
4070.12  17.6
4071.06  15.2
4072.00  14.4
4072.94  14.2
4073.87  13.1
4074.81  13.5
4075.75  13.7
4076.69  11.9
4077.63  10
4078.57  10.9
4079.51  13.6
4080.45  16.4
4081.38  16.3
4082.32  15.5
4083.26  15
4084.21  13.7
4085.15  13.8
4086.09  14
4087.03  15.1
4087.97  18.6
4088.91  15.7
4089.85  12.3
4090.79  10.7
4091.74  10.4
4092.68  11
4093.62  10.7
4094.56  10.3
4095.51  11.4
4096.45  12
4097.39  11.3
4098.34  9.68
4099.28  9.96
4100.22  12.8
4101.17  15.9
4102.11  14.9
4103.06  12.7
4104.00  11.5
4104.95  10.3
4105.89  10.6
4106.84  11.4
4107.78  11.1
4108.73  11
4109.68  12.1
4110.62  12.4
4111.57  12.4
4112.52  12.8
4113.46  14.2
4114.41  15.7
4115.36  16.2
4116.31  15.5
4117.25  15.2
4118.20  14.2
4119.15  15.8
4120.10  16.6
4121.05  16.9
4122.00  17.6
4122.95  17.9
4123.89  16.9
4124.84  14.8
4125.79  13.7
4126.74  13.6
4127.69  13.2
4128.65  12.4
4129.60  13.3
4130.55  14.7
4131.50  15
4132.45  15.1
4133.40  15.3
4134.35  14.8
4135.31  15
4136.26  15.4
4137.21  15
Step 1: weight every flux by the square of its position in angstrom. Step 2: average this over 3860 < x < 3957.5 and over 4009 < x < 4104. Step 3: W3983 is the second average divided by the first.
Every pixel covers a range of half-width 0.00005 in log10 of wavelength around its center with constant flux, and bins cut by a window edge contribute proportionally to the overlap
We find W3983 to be 1.3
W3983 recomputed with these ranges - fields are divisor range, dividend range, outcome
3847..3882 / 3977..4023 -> 1.22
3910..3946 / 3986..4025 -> 1.35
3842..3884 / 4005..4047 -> 1.32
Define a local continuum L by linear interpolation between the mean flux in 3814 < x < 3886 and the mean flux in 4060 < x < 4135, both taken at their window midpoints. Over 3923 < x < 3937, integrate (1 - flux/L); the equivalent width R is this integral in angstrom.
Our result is 3.1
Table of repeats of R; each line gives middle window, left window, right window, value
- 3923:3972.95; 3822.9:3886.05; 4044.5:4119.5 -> 4.55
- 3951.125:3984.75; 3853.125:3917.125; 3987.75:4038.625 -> 6.74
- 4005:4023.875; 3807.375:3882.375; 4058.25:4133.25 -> -4.47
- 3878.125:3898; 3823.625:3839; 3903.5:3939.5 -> 1.41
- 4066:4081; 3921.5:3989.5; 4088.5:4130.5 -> -1.99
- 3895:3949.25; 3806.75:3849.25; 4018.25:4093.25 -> 1.11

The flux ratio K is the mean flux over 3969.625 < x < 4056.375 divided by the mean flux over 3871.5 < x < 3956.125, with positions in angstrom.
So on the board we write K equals 1.2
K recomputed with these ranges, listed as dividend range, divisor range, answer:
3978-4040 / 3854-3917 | 1.23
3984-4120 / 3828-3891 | 1.27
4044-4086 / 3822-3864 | 1.31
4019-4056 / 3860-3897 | 1.32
